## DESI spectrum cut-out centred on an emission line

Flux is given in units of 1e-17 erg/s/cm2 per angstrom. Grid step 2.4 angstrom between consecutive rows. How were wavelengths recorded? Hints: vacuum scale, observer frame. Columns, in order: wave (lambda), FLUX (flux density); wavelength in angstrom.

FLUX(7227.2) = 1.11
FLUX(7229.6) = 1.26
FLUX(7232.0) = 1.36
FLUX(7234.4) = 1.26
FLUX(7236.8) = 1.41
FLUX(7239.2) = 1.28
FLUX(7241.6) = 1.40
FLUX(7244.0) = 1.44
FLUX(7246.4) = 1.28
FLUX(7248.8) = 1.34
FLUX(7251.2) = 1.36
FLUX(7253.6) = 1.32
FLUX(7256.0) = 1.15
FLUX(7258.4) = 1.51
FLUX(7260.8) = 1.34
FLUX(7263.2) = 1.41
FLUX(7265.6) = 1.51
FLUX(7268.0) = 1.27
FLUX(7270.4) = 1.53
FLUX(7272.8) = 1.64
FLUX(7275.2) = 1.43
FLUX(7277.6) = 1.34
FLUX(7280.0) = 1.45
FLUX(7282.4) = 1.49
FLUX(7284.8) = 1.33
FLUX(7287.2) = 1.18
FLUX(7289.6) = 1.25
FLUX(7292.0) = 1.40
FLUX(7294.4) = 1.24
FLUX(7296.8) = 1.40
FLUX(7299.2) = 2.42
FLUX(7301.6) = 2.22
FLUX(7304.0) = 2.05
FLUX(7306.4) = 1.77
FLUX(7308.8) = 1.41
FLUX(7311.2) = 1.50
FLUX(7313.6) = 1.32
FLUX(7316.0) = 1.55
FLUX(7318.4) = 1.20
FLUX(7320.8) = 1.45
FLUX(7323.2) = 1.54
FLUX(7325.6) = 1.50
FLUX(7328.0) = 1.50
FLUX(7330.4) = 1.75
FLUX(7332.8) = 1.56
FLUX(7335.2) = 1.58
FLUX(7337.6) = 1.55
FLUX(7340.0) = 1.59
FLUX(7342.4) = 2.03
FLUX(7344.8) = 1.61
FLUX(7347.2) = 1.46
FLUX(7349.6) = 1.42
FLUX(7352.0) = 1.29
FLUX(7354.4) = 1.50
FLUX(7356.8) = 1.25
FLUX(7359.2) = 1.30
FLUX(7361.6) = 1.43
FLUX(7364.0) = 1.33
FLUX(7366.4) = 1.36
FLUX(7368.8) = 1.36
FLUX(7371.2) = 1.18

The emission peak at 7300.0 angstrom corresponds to H-gamma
